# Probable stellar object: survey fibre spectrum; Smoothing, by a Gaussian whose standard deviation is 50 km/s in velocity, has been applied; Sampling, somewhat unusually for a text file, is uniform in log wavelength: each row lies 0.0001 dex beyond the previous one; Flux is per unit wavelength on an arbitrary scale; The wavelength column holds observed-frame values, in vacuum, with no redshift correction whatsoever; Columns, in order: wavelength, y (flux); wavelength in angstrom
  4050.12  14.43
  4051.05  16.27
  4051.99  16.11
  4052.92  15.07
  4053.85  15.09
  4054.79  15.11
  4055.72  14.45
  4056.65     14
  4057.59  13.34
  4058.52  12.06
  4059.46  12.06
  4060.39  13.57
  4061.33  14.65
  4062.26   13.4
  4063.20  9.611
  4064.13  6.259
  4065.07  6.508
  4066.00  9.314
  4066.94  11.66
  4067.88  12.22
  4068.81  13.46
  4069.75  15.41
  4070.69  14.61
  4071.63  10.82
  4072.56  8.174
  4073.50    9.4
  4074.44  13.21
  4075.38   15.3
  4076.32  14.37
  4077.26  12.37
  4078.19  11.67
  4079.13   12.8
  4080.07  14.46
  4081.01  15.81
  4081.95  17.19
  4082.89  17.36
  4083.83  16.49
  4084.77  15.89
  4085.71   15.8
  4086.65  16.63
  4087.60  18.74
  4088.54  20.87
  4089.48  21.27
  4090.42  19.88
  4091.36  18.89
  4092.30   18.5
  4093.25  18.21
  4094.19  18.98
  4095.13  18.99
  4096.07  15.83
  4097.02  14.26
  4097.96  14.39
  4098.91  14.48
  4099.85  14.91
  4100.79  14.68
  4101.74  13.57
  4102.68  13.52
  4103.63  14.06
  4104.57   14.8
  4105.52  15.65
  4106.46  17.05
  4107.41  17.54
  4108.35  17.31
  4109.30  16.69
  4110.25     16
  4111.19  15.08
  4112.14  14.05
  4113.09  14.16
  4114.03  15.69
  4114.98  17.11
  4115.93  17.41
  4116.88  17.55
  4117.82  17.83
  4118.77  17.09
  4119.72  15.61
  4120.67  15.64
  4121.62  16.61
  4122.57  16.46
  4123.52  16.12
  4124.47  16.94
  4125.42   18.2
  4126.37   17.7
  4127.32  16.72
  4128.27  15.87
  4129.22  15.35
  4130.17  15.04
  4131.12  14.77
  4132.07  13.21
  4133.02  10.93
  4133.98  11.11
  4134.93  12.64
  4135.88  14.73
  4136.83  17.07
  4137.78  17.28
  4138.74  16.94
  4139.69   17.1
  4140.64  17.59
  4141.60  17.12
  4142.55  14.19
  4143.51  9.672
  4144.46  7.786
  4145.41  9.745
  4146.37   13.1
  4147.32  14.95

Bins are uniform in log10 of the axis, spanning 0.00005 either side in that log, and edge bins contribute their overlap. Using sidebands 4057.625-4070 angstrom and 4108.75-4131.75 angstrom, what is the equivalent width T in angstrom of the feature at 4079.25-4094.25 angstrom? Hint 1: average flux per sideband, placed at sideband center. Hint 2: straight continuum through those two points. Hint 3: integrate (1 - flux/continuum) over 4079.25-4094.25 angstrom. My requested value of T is -4.7 angstrom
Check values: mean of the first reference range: 11.6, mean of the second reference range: 16.2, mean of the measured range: 17.7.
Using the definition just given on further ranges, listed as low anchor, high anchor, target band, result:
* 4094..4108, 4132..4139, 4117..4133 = -1.6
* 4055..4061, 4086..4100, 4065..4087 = 3.1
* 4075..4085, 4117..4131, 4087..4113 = -1.6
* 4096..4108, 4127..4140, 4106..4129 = -2.4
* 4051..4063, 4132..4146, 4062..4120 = -4.4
